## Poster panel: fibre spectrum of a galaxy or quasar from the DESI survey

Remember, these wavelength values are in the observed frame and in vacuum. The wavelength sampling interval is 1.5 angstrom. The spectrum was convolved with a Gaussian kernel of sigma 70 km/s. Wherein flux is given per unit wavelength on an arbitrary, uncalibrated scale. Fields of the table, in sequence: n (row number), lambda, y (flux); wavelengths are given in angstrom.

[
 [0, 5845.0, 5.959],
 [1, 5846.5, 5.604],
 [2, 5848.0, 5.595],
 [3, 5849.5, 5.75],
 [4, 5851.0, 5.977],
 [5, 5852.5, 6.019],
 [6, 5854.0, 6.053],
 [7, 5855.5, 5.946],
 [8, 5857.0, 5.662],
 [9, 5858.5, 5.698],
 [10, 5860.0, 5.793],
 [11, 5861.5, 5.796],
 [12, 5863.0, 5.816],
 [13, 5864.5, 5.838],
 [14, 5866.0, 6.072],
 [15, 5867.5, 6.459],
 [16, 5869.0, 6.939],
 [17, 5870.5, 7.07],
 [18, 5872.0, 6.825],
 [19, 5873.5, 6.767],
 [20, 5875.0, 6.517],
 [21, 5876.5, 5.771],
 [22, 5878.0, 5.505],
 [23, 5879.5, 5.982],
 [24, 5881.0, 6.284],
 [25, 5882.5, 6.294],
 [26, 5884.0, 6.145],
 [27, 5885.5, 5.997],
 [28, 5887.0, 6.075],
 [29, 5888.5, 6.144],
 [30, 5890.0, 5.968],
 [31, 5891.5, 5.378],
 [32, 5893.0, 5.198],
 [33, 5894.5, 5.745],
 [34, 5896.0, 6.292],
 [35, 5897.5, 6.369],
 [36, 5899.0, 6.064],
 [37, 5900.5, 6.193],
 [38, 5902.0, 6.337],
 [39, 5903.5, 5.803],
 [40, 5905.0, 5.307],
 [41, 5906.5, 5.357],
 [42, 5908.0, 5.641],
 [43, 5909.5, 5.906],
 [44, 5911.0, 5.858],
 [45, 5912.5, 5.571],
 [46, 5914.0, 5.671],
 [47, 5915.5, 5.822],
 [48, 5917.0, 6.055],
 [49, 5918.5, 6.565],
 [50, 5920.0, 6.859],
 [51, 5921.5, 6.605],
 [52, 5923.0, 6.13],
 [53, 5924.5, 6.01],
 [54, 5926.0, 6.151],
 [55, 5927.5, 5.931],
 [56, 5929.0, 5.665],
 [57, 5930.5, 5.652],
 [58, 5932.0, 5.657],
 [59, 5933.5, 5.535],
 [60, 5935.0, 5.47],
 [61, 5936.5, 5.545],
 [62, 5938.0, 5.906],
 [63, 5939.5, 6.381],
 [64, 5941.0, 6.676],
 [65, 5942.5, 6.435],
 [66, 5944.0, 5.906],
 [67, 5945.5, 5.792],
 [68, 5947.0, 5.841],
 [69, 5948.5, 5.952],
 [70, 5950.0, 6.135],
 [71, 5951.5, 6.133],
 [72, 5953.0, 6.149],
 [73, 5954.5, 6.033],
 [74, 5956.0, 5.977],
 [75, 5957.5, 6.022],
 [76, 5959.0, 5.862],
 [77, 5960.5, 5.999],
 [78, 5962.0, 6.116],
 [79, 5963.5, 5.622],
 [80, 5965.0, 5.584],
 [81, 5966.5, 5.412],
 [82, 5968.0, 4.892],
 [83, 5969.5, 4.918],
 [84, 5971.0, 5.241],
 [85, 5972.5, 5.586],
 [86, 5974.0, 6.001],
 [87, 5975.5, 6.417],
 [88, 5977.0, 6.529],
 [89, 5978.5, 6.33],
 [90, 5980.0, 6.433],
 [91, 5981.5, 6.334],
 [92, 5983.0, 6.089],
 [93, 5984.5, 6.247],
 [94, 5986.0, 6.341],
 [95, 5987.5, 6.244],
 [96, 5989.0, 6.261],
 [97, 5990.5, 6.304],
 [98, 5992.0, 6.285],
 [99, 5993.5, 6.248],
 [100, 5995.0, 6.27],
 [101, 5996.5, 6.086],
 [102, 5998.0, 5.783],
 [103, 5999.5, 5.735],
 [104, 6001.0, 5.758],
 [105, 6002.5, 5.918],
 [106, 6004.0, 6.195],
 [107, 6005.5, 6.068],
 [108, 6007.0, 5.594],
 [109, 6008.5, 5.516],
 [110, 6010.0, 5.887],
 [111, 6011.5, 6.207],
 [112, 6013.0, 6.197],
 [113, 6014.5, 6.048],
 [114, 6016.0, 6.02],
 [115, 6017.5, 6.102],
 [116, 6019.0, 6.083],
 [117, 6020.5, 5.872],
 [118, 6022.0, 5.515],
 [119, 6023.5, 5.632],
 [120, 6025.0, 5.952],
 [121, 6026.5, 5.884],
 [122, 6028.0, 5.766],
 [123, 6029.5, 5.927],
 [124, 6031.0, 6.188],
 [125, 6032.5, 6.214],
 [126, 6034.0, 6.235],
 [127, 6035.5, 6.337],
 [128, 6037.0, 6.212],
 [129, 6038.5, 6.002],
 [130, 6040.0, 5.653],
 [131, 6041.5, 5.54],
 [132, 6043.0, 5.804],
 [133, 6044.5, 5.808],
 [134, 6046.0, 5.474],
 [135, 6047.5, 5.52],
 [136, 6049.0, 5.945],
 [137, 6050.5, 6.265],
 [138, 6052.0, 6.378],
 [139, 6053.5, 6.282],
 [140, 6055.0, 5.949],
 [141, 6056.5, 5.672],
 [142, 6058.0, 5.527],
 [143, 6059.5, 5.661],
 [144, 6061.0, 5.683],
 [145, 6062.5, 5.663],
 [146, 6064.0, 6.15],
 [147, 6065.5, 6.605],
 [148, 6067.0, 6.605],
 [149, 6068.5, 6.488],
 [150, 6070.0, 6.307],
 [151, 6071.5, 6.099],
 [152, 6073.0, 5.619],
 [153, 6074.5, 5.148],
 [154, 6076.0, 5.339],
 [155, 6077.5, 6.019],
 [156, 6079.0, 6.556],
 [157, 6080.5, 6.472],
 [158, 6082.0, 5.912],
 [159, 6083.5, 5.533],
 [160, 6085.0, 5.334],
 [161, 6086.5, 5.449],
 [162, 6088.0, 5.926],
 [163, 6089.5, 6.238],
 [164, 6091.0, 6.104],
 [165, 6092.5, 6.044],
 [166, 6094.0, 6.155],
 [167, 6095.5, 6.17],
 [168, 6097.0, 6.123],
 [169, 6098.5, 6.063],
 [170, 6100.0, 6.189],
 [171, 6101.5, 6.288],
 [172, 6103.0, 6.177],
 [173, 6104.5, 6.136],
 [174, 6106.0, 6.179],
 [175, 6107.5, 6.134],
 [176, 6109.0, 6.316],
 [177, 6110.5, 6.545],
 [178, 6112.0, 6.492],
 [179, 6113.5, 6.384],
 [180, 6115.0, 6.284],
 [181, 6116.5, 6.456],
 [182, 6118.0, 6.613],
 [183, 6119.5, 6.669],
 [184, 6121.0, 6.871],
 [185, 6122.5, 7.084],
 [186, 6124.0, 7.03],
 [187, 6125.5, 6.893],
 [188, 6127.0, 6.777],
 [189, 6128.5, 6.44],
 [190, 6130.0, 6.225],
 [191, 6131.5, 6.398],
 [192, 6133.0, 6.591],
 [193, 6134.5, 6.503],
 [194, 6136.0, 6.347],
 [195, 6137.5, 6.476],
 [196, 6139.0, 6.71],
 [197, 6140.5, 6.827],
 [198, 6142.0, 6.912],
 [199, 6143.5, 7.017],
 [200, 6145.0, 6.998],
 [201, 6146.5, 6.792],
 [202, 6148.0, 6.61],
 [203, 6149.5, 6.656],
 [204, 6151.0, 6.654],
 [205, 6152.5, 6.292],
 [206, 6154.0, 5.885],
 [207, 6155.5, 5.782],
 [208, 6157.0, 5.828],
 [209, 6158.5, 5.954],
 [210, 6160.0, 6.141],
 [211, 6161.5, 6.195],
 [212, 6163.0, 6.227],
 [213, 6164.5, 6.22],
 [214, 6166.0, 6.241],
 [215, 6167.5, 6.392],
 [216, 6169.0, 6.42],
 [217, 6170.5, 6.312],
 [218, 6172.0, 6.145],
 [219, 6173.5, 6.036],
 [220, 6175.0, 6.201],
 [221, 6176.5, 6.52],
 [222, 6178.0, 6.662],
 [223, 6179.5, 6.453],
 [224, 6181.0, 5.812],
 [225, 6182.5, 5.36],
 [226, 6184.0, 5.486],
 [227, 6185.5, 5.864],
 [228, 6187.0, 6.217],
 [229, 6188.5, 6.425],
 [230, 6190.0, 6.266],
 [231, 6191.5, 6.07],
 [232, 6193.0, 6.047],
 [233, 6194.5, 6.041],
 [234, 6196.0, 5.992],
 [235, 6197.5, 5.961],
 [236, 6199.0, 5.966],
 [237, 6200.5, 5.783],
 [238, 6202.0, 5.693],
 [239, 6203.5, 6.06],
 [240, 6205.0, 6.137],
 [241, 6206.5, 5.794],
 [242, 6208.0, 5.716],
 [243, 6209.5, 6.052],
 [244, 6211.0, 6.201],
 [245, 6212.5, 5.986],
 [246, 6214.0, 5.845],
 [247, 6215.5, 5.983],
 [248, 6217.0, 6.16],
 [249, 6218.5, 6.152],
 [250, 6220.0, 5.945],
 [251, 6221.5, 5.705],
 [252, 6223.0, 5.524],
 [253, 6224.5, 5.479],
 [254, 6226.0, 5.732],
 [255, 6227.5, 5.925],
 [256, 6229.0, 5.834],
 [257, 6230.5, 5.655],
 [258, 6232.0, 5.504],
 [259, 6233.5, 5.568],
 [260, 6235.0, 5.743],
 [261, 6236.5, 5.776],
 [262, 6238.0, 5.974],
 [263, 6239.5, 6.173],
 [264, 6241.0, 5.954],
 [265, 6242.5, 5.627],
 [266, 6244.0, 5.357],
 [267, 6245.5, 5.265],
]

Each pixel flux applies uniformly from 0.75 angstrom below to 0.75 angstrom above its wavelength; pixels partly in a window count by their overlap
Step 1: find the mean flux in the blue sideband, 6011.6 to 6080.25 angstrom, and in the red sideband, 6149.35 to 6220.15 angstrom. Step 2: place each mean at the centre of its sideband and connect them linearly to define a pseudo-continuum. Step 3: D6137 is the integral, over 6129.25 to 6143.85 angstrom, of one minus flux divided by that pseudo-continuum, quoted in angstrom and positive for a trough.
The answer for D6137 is -1.32 angstrom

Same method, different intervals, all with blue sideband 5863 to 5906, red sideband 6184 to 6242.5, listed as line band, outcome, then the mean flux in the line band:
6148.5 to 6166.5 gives -0.7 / 6.18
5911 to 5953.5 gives 0.5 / 6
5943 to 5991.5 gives 0.8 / 5.96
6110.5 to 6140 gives -3.1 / 6.59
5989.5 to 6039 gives 0.2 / 6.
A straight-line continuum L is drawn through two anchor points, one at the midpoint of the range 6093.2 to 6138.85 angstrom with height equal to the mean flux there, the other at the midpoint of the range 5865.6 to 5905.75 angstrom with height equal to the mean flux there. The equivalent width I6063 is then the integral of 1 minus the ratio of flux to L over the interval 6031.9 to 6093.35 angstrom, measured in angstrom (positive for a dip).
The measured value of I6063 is 4.1 angstrom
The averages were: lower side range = 6.13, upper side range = 6.44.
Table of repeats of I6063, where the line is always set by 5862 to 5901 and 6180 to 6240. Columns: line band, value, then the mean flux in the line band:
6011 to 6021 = -0.1 angstrom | 6.08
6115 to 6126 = -1.5 angstrom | 6.76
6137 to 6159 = -2.1 angstrom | 6.5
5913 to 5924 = -0.2 angstrom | 6.22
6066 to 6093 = 0.1 angstrom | 5.96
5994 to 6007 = 0.2 angstrom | 5.96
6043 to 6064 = 0.6 angstrom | 5.84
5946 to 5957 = 0.1 angstrom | 6.03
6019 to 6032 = 0.4 angstrom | 5.86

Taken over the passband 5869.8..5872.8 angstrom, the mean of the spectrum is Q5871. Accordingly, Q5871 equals 6.94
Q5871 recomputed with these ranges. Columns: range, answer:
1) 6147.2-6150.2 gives 6.64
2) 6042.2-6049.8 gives 5.71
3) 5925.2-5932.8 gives 5.81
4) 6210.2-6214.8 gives 6.01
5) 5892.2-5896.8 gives 5.75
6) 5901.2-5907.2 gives 5.71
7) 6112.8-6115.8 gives 6.34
